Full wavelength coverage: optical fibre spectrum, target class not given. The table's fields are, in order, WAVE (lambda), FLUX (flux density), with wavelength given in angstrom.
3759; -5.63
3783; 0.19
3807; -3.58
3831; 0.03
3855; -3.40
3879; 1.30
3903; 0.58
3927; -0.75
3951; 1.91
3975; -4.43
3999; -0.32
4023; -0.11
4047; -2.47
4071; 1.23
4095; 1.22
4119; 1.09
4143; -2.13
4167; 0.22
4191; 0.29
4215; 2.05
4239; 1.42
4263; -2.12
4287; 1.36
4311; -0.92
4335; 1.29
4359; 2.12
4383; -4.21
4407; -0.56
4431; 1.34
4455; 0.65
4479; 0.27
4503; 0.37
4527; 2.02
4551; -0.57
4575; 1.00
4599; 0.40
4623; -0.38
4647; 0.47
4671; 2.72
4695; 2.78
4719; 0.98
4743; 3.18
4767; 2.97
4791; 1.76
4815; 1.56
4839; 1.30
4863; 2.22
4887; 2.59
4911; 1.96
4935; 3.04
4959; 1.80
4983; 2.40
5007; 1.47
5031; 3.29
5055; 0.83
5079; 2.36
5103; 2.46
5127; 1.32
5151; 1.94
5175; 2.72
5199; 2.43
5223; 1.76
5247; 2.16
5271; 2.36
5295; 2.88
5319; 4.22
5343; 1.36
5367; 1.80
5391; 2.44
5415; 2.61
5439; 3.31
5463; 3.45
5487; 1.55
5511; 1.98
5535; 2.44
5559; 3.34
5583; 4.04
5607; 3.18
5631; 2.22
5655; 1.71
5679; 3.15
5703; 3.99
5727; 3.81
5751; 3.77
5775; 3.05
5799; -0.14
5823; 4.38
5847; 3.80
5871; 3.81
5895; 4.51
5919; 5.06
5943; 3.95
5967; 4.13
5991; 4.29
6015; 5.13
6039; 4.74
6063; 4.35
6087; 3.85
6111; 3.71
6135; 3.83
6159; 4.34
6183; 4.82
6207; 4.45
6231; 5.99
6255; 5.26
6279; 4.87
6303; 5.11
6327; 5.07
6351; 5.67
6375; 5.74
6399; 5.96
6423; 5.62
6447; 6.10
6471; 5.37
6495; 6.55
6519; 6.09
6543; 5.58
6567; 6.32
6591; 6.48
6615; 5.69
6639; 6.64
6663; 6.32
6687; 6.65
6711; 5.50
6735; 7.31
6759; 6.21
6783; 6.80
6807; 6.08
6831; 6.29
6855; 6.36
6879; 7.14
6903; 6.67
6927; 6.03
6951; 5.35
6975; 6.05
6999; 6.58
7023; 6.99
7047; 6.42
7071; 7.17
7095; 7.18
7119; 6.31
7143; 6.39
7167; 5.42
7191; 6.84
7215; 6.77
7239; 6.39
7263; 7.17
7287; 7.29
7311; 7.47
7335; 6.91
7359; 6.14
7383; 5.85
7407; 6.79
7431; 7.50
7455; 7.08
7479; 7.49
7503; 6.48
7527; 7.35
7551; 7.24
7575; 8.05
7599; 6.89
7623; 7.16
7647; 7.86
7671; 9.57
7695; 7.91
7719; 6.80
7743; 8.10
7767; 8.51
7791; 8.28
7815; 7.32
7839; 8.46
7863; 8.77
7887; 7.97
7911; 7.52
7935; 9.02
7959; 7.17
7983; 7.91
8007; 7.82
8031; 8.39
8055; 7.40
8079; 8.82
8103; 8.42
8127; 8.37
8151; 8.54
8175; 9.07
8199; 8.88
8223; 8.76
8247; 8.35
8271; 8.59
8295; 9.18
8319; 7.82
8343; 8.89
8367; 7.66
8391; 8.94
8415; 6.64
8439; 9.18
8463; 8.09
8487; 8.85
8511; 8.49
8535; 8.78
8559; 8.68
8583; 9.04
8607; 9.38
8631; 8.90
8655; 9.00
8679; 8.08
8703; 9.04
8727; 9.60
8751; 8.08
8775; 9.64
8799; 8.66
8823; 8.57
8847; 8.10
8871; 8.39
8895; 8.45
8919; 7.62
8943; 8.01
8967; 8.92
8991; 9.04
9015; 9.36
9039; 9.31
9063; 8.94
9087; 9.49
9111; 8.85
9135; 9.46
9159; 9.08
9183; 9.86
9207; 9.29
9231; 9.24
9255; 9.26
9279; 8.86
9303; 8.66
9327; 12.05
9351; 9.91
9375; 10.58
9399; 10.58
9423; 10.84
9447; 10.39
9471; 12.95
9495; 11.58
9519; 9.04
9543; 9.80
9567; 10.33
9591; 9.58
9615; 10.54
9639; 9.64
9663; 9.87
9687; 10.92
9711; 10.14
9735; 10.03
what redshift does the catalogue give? 0.428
